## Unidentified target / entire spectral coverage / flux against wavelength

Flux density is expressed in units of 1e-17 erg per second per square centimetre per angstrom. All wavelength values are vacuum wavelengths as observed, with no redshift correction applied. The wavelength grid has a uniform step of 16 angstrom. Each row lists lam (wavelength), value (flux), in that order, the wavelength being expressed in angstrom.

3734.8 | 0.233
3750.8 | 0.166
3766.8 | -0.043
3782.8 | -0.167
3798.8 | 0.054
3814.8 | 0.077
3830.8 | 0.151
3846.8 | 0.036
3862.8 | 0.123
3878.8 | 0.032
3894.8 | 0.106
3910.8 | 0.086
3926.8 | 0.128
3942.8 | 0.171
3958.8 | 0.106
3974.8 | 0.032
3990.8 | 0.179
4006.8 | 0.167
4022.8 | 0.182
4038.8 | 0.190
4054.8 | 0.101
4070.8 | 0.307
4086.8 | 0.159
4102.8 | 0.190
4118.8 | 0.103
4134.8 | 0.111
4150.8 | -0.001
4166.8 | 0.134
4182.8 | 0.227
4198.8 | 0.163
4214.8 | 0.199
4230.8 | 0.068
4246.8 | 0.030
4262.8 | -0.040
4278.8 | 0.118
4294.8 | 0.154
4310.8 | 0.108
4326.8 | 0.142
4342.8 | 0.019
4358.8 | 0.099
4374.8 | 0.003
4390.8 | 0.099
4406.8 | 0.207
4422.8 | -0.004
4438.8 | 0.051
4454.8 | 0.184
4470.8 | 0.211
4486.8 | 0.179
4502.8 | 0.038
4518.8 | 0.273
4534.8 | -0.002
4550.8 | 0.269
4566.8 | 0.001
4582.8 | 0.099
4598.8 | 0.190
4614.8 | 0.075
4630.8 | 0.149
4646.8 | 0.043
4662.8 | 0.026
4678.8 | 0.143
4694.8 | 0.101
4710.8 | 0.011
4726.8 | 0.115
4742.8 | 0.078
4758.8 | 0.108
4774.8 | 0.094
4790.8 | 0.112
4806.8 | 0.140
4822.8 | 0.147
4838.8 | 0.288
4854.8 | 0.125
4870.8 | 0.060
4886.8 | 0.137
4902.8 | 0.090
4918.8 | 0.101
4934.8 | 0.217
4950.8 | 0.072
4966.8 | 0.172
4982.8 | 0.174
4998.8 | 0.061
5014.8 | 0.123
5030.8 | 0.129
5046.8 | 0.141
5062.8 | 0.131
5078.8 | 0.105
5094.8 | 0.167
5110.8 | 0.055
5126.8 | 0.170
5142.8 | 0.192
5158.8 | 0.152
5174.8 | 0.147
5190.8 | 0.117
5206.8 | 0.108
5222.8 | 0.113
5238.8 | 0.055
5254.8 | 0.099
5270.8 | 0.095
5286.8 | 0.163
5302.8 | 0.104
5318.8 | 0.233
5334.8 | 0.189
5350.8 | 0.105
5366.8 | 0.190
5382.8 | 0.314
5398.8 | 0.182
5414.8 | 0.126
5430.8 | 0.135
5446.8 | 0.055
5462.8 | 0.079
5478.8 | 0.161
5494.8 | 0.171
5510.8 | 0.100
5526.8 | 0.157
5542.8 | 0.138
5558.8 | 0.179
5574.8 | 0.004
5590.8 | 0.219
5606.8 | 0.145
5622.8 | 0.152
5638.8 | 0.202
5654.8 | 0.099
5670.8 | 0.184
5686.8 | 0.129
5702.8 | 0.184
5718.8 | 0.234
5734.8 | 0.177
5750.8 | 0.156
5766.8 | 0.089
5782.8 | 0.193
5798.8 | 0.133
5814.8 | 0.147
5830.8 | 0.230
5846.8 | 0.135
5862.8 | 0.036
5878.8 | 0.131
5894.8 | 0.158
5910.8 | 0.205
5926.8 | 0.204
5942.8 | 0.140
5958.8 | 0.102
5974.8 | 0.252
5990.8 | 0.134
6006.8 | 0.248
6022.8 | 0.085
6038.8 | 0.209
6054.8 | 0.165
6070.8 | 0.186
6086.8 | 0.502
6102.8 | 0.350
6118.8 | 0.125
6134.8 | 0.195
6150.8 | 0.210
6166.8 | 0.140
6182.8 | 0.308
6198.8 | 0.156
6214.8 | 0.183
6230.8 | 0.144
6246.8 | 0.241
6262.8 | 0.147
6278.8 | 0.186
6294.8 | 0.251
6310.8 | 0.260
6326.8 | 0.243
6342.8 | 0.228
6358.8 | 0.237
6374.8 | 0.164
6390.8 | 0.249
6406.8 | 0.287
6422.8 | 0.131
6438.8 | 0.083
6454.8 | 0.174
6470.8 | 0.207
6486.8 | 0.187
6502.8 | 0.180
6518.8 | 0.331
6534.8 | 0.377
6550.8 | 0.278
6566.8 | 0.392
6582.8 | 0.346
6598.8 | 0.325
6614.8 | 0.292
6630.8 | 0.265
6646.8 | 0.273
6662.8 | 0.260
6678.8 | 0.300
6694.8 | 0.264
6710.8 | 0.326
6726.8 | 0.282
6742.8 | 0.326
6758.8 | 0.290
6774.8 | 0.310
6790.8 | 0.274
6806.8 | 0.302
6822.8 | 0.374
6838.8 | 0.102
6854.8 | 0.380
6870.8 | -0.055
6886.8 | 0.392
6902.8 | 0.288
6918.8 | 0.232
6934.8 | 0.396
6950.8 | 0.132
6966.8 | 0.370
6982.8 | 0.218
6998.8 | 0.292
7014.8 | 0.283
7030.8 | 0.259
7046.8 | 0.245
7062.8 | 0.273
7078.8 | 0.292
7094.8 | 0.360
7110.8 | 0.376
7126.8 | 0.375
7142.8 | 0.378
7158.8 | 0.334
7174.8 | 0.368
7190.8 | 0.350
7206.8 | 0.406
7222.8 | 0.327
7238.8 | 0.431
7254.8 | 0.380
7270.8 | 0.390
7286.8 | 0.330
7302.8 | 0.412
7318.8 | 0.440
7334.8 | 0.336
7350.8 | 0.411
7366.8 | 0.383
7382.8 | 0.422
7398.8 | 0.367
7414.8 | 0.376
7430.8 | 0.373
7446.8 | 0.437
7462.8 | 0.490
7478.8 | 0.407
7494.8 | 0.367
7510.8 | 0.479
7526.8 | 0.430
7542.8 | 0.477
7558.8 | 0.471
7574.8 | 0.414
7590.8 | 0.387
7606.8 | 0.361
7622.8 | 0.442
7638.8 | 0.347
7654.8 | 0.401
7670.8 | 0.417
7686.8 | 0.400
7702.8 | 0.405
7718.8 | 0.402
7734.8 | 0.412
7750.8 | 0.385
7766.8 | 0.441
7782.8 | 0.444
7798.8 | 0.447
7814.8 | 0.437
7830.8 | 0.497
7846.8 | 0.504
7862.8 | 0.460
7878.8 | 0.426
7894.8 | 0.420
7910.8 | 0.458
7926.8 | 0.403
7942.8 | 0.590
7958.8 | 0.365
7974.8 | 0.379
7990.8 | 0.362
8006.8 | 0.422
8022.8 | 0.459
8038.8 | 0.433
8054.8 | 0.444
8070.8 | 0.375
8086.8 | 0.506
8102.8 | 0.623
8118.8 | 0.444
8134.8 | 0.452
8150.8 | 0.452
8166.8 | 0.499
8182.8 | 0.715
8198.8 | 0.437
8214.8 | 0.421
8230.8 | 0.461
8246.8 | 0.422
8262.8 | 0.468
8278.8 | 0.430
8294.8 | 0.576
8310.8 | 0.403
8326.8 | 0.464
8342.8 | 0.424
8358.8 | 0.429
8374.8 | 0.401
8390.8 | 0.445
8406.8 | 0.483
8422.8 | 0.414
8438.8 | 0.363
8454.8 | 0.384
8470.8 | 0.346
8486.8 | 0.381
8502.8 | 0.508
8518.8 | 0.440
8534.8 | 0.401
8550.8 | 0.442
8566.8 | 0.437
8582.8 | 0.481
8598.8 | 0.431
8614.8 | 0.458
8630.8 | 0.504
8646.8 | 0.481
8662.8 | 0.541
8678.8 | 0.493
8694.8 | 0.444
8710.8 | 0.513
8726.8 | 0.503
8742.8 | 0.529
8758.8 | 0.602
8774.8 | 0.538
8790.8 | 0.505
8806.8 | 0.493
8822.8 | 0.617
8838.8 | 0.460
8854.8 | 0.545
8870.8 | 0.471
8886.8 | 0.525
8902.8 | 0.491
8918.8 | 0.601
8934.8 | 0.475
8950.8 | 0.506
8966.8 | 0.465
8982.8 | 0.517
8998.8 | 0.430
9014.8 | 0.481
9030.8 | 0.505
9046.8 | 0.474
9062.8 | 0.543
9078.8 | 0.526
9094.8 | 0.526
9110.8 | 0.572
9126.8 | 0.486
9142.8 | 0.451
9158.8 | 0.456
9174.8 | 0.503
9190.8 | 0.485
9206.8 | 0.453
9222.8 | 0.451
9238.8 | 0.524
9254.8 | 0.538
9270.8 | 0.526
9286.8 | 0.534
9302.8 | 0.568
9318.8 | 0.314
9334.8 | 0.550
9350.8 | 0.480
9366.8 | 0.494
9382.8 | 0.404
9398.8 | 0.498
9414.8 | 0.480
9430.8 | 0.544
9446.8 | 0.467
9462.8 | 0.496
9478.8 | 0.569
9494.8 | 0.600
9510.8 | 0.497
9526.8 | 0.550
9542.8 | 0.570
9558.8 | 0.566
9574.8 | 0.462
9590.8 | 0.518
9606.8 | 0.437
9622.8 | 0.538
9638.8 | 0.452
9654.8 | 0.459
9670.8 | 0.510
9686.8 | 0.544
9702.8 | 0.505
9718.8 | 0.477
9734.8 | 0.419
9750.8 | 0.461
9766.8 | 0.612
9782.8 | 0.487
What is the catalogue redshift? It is 0.63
